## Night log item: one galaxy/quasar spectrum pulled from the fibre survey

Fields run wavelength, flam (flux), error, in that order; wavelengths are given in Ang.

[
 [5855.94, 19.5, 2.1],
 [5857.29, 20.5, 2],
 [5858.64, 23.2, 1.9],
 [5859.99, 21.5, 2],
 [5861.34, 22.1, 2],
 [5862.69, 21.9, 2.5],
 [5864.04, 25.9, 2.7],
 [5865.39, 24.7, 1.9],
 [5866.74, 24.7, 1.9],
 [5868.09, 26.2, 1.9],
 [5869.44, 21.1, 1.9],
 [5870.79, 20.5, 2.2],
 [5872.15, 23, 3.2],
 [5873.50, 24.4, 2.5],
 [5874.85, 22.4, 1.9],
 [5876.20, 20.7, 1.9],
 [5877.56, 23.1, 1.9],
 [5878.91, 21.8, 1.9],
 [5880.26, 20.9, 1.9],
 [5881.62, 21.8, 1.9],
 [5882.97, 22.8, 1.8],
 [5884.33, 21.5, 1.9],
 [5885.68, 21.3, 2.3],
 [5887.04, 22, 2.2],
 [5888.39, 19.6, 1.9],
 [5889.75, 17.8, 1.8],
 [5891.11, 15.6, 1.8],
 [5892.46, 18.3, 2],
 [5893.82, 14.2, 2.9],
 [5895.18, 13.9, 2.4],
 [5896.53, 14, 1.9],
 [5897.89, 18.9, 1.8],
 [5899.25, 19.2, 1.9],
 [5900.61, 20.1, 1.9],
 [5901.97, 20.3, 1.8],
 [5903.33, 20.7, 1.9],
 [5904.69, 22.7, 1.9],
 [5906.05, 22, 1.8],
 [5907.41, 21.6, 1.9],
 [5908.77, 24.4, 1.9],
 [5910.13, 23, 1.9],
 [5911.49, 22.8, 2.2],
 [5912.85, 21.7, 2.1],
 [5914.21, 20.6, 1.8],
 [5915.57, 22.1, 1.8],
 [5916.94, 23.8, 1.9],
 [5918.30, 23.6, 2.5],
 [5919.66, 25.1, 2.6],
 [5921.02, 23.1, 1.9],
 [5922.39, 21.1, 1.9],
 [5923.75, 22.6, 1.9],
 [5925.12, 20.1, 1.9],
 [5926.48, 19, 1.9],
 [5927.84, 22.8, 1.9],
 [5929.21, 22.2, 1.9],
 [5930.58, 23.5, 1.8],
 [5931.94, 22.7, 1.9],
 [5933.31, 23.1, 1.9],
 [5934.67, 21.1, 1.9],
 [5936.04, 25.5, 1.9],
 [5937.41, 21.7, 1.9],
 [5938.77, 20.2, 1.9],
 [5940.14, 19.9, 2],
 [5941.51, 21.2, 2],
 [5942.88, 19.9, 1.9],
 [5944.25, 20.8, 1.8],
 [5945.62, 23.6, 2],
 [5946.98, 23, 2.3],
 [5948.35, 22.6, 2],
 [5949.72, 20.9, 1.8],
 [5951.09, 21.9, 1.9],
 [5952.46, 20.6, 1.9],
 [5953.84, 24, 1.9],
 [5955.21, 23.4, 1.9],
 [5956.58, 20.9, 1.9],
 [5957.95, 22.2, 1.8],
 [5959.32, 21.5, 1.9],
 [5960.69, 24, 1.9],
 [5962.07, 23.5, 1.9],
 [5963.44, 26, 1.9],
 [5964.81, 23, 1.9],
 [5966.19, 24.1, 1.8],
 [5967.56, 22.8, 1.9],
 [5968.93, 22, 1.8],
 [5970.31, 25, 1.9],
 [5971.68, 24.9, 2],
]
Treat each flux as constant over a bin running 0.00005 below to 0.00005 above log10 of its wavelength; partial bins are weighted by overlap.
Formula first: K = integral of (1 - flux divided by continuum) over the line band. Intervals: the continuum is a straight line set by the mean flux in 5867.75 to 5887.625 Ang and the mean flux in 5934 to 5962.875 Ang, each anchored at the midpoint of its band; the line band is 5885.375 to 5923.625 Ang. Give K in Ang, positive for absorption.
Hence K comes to 2.77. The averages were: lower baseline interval 22.2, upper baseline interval 22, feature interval 20.5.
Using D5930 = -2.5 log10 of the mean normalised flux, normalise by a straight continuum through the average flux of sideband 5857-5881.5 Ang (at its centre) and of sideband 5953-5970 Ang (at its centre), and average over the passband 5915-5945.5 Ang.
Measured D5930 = 0.04 mag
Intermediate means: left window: 22.7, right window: 23.1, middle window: 22.1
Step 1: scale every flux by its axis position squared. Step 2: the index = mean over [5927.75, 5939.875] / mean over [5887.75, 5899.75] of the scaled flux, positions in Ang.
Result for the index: 1.35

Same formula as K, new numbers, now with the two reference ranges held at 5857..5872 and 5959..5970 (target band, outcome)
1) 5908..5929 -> 0.8 Ang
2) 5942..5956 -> 0.8 Ang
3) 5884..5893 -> 1.5 Ang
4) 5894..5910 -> 2.4 Ang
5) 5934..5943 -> 0.7 Ang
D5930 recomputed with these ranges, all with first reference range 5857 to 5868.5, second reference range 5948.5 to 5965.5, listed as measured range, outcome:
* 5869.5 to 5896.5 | 0.16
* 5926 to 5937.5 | 0.02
